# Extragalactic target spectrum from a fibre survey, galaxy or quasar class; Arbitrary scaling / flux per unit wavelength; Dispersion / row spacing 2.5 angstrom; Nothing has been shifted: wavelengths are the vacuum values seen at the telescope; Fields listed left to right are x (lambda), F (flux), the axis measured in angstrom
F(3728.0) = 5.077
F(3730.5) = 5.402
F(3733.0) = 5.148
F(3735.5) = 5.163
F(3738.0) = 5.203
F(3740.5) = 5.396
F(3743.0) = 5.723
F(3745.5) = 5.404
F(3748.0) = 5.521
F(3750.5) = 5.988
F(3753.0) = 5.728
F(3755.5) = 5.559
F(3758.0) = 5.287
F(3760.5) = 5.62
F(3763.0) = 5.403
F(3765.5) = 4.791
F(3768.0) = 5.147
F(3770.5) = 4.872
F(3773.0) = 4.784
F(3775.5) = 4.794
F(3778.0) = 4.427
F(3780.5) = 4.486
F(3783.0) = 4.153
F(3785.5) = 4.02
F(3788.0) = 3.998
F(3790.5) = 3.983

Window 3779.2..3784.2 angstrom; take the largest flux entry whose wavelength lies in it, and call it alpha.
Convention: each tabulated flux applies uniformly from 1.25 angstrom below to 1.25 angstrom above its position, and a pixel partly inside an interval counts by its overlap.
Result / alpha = 4.486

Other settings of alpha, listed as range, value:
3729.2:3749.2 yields 5.723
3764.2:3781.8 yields 5.147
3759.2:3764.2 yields 5.62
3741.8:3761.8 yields 5.988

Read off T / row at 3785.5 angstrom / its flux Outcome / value 4.02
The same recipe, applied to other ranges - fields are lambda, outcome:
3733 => 5.148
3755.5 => 5.559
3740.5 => 5.396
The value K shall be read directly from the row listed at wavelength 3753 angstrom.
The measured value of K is 5.728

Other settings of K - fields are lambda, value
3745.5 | 5.404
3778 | 4.427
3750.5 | 5.988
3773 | 4.784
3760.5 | 5.62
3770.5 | 4.872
